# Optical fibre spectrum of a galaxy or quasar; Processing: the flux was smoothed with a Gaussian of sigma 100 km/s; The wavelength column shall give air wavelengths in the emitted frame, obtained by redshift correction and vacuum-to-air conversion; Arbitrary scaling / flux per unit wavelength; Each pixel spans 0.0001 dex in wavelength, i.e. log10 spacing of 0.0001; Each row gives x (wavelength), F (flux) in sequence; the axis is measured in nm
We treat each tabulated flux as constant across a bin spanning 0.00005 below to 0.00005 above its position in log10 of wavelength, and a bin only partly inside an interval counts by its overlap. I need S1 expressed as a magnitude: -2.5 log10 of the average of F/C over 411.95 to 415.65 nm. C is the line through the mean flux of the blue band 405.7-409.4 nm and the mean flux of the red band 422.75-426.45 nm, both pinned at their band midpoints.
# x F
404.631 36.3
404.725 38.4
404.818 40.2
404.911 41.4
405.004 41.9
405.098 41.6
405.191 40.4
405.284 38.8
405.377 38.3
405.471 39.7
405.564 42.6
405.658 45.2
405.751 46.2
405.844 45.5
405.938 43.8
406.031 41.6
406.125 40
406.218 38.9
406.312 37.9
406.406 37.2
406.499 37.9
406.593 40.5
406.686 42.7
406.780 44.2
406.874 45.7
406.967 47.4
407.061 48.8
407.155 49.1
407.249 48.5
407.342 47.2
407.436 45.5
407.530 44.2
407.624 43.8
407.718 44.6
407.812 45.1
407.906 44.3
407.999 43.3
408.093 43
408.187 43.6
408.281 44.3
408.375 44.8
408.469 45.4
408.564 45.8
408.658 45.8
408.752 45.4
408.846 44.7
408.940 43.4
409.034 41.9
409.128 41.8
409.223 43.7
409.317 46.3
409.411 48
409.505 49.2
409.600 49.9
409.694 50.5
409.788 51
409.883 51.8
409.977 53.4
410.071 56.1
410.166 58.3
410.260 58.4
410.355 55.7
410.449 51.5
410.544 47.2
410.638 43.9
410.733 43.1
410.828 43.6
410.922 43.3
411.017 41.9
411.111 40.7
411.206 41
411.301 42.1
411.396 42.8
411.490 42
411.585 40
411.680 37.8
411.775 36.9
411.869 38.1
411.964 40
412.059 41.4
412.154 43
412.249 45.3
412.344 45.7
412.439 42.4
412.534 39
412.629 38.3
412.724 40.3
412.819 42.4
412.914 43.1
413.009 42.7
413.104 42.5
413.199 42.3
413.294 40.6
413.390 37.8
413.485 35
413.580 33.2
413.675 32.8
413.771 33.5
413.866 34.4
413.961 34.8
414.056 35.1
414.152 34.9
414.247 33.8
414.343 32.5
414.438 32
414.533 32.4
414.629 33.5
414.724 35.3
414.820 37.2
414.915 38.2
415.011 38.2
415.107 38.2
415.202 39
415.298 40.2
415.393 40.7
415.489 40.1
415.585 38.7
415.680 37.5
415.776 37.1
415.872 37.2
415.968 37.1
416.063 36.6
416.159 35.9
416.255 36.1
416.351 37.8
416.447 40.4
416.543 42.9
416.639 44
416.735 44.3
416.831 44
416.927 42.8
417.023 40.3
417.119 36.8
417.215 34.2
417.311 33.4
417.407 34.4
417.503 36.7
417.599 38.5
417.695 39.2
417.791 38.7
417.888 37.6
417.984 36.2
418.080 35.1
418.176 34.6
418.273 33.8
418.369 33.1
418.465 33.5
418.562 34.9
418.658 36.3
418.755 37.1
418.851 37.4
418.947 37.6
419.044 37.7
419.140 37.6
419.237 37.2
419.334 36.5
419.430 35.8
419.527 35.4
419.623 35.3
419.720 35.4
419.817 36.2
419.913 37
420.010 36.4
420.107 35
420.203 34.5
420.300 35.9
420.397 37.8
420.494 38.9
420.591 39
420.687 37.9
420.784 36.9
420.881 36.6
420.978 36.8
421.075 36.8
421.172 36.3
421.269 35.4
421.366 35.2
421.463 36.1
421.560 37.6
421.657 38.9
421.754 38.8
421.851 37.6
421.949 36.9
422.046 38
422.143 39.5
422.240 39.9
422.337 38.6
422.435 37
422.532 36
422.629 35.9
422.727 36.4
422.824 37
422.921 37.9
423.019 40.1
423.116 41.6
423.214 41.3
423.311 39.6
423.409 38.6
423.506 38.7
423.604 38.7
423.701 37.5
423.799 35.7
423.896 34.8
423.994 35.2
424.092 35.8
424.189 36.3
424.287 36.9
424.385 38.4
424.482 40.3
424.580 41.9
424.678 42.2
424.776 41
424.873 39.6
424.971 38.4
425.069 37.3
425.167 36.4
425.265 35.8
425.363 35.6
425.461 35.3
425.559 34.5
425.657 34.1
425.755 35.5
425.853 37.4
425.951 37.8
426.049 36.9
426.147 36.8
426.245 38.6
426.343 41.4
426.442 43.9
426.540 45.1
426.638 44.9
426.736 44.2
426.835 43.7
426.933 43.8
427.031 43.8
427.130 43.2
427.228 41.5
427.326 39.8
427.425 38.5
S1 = 0.098 mag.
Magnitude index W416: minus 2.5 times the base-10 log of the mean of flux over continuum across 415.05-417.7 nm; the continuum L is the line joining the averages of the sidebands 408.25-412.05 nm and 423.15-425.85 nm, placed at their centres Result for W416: 0.094 mag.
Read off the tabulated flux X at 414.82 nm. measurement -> 37.2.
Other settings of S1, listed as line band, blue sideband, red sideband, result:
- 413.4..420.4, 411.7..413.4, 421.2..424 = 0.085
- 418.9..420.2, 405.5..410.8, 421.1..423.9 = 0.090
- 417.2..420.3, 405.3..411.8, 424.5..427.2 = 0.161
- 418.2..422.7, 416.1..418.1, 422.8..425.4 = 0.050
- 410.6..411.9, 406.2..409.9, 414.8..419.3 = 0.030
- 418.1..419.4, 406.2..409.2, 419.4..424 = 0.081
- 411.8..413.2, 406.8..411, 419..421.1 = 0.051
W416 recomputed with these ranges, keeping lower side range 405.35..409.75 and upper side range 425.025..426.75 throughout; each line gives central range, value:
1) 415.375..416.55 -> 0.09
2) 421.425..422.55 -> 0.04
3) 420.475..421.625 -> 0.08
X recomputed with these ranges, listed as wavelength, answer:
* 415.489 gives 40.1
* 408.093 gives 43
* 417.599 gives 38.5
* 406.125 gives 40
